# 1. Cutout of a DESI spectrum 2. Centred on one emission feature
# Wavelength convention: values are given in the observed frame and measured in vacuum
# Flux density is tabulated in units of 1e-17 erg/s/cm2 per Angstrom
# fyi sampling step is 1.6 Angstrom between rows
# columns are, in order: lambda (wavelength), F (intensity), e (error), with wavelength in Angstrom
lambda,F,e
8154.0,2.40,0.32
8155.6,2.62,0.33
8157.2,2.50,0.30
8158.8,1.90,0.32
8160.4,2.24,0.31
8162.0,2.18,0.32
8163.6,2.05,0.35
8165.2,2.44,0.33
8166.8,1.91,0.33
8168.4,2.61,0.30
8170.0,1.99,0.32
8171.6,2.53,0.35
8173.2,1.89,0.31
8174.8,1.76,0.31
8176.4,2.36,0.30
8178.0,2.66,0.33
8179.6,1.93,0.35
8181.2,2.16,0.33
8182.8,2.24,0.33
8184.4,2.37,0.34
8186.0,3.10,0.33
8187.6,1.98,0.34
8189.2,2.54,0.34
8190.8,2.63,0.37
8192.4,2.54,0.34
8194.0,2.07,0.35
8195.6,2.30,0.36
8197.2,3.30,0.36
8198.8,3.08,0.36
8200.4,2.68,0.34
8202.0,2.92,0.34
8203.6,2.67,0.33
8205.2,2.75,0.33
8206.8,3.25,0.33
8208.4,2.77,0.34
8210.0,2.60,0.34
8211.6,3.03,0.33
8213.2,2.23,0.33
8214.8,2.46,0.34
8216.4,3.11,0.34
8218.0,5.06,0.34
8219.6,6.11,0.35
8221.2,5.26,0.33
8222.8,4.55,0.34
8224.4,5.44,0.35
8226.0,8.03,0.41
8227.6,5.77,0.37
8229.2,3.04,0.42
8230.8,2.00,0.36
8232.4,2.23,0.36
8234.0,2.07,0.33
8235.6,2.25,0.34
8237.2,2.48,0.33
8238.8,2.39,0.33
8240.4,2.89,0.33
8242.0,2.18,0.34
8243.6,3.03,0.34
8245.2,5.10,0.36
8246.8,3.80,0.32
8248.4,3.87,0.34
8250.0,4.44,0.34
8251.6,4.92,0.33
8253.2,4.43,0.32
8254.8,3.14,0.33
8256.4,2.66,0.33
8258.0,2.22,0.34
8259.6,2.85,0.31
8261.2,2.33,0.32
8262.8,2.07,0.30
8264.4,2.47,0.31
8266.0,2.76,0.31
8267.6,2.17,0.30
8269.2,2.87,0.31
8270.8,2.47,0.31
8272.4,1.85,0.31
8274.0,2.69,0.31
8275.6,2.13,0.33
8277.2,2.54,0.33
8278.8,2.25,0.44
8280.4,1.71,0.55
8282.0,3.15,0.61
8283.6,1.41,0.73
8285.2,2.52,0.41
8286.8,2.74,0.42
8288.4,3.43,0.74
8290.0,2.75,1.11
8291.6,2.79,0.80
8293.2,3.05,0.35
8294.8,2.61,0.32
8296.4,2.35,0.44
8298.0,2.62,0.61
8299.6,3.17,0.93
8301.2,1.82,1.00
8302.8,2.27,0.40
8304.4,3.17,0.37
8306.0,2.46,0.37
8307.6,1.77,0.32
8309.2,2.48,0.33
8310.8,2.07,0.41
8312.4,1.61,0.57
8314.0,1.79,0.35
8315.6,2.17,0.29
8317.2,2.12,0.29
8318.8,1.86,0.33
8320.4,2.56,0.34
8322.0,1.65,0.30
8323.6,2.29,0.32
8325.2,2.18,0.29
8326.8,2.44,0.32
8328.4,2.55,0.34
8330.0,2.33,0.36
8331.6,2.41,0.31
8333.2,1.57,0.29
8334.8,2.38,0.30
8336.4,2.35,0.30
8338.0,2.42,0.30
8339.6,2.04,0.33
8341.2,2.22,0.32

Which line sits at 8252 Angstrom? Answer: [N II] 6583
